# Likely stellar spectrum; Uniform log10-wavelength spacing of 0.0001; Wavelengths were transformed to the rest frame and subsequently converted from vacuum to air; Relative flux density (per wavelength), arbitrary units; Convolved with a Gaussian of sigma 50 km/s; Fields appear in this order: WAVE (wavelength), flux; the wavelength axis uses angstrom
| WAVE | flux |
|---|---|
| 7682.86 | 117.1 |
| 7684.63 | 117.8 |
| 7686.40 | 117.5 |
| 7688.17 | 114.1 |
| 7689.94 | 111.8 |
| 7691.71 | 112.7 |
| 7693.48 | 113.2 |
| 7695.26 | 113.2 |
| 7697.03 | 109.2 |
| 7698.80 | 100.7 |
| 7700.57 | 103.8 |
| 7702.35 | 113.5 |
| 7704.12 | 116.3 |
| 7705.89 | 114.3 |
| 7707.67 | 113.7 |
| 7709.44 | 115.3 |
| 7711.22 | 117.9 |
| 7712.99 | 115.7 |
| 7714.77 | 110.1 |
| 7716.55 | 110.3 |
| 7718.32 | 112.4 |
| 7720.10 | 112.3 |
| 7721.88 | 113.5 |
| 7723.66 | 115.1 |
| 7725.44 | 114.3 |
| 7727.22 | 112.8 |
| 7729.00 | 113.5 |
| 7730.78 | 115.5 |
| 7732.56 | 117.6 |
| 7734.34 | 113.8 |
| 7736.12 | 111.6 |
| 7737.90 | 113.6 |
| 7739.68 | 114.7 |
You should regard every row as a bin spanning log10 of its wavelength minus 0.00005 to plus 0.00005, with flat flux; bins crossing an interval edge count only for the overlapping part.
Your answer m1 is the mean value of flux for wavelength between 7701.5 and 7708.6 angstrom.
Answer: 115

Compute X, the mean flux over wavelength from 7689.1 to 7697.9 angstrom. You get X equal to 112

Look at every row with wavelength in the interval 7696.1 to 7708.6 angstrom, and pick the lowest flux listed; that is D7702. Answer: 100.7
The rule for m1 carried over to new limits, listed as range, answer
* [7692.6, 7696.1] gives 113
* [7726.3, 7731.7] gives 114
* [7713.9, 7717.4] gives 110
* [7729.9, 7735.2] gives 116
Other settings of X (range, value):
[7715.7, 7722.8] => 112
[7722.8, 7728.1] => 114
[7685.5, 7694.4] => 114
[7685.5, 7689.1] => 116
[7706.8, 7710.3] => 115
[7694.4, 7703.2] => 108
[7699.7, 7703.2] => 108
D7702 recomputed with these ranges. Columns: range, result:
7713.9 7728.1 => 110.1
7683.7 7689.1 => 114.1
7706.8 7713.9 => 113.7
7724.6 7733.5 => 112.8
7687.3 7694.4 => 111.8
